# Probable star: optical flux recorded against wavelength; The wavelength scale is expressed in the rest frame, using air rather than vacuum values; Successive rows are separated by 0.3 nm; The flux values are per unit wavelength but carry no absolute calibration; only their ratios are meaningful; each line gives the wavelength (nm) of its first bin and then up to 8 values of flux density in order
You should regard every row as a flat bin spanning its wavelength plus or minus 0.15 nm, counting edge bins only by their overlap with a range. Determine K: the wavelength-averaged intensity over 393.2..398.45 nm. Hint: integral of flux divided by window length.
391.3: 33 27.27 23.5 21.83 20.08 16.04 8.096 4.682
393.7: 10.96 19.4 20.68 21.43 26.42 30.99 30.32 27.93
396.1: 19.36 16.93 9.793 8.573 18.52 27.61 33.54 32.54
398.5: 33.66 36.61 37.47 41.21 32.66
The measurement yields 21.3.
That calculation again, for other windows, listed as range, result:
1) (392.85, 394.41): 12.8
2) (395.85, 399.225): 25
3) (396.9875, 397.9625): 22.9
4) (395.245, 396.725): 22.5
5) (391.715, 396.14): 20.2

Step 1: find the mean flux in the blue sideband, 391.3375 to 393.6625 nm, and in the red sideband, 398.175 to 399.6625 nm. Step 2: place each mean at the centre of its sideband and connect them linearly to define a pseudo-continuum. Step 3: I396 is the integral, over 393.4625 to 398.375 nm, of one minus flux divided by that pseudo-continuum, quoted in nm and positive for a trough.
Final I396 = 1.00 nm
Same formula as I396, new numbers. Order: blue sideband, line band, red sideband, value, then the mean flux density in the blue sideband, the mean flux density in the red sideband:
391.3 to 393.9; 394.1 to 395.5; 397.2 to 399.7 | -0.11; 17.6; 32.9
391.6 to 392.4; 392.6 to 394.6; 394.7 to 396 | 0.91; 23.4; 28.3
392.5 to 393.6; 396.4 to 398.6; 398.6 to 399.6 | 0.62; 11.1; 37.9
